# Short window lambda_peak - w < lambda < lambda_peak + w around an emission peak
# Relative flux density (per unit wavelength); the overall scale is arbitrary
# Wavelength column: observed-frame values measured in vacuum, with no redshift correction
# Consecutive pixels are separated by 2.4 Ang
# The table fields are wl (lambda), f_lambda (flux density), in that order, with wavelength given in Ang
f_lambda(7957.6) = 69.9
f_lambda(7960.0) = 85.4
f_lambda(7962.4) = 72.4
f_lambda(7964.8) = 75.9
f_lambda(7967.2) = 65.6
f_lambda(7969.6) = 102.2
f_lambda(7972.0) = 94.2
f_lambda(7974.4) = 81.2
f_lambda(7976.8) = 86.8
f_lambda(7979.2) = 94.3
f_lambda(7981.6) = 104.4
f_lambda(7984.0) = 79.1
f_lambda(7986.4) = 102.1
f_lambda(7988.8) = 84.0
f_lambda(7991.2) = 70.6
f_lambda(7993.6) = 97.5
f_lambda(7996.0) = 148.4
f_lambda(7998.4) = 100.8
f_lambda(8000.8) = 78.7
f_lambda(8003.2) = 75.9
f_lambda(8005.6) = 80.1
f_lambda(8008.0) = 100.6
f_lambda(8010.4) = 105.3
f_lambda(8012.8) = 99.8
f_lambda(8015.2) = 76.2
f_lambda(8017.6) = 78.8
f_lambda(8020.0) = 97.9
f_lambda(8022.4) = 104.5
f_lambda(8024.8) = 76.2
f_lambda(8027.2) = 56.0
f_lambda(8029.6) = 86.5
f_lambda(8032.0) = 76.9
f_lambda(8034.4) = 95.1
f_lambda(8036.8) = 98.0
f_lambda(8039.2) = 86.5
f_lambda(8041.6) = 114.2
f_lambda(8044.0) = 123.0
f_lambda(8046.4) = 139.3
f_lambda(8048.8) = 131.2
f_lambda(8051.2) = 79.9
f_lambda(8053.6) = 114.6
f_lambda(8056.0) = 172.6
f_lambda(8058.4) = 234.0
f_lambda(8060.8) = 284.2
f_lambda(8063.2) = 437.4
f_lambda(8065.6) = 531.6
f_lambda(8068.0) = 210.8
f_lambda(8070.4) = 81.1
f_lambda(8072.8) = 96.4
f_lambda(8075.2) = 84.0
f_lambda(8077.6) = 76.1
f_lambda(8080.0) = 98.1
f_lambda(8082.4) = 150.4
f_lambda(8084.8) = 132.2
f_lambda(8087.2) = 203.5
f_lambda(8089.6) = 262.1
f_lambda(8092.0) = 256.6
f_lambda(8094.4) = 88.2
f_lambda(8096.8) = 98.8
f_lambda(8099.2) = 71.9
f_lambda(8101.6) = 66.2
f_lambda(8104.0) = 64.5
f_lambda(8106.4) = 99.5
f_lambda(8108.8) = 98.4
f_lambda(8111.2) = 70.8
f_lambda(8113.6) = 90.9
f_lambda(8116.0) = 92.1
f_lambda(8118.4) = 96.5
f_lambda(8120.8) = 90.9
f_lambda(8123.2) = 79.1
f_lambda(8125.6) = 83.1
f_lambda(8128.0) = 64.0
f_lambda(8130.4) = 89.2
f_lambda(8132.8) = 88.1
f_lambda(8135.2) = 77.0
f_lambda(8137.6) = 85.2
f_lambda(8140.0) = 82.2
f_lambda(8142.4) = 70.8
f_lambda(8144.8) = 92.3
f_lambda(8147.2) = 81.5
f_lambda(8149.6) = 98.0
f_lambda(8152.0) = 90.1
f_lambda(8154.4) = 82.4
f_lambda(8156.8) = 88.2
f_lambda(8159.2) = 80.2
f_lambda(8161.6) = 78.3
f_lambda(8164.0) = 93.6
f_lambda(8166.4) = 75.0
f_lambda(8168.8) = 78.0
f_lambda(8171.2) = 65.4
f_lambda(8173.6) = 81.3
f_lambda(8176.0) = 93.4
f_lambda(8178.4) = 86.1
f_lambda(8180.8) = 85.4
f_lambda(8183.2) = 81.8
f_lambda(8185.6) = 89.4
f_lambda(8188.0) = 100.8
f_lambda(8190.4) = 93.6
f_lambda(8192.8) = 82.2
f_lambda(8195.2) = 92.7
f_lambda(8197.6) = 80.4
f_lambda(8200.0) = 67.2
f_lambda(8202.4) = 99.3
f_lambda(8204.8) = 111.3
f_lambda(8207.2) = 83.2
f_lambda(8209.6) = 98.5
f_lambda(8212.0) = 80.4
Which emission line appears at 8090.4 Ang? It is [N II] 6583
